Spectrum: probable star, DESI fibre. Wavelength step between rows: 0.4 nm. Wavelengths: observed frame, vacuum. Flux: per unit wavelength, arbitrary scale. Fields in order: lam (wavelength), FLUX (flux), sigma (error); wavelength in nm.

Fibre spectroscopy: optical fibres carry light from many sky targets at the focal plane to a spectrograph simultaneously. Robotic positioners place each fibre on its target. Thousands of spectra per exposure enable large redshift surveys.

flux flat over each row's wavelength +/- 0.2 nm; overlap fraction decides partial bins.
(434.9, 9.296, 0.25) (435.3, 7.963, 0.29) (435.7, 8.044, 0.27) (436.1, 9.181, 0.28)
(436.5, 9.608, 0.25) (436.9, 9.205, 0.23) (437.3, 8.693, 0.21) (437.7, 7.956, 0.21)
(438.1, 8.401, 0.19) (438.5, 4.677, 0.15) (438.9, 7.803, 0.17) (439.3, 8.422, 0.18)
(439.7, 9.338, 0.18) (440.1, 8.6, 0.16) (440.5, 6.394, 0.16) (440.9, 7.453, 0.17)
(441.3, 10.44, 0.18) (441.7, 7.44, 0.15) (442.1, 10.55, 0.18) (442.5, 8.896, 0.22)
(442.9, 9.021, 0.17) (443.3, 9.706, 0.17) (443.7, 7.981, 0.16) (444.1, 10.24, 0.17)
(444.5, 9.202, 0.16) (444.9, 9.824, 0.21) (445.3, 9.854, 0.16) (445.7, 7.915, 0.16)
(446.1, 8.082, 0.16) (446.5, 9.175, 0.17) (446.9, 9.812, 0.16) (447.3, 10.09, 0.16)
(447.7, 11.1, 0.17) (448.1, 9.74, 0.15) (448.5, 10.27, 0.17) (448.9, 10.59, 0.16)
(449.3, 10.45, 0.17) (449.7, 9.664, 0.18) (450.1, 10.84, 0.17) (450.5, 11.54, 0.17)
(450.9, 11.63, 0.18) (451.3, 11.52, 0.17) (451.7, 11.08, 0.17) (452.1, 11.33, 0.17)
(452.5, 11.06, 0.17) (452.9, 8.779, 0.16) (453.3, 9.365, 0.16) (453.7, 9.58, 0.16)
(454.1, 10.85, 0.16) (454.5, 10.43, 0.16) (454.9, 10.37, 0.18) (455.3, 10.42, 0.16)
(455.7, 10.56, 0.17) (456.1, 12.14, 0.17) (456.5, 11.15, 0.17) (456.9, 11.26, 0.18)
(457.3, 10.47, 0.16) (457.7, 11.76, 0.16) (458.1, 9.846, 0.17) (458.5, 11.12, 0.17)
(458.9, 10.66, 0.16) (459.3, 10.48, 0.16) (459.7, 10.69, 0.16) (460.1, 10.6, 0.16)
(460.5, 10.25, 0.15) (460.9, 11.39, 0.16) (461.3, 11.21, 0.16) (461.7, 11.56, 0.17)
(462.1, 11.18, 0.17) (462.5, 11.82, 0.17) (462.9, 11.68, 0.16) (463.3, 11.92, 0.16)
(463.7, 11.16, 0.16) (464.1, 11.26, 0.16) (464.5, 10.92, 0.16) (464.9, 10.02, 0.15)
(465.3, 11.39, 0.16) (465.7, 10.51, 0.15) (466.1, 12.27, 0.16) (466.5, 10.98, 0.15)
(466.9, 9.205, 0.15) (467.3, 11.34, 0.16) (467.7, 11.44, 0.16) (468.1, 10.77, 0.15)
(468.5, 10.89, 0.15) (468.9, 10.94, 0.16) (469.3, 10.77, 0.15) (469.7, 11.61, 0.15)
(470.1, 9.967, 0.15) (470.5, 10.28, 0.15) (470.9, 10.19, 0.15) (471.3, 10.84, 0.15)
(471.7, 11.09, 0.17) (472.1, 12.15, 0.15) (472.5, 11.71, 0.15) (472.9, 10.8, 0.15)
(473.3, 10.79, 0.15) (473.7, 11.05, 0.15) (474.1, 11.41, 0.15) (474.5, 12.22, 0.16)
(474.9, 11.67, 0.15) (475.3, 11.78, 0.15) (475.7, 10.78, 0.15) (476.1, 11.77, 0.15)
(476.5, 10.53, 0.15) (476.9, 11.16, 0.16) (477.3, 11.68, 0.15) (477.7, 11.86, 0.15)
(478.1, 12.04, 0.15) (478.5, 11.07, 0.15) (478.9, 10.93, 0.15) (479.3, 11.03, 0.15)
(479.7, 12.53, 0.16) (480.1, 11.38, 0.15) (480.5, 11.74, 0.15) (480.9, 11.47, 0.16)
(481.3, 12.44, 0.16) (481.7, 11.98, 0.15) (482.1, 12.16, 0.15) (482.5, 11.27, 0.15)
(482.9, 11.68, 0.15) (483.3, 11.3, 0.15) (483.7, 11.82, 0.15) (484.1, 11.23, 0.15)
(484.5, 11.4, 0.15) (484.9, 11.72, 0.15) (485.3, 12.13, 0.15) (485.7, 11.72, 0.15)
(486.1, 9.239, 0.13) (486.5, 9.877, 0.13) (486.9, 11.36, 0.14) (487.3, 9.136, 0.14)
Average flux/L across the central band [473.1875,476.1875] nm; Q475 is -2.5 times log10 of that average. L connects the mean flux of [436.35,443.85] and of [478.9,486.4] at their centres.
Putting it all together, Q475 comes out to -0.05 mag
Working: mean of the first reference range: 8.45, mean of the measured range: 11.4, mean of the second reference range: 11.5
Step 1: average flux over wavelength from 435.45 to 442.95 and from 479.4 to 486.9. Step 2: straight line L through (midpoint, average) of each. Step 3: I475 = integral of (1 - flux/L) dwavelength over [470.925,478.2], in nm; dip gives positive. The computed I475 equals -0.318 nm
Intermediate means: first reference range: 8.41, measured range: 11.4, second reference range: 11.5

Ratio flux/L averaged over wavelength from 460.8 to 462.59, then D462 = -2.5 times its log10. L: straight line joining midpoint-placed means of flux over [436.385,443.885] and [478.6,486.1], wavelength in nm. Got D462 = -0.138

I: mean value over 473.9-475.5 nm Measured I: 11.8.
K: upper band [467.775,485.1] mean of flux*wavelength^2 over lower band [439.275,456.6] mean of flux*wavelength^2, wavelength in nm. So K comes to 1.30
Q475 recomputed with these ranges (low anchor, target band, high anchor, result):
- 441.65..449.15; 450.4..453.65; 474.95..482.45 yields -0.09 mag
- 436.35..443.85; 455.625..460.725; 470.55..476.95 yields -0.10 mag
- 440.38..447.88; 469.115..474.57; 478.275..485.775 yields -0.01 mag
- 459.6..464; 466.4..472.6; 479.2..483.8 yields 0.06 mag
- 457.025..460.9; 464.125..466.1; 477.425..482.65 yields 0.01 mag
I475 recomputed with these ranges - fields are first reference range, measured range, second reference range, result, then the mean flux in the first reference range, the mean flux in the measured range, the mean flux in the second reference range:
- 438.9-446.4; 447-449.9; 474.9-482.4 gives -0.31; 8.83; 10.3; 11.6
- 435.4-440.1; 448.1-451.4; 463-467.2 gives -0.43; 8.31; 10.7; 11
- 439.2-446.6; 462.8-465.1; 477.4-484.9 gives -0.17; 8.87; 11.1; 11.6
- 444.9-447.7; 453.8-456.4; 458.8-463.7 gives -0.09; 9.34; 10.8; 11.1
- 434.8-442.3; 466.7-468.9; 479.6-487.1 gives -0.07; 8.38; 10.7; 11.5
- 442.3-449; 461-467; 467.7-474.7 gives -0.33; 9.48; 11.2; 11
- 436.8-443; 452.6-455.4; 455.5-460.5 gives 0.08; 8.31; 9.99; 10.9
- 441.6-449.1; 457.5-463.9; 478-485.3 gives -0.43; 9.47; 11.1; 11.6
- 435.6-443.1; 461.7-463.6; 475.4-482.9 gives -0.25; 8.43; 11.6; 11.6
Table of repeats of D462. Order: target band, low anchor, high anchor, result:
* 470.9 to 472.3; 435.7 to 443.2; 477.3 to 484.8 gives -0.03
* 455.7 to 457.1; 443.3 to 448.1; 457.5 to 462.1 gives -0.08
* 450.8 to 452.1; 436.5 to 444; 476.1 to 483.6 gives -0.22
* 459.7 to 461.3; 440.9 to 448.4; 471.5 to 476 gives -0.03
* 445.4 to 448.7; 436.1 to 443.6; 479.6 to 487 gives -0.06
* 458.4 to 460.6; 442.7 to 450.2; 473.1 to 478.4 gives -0.02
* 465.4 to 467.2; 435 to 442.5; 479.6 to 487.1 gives -0.05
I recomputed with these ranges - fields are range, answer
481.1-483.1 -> 11.9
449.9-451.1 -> 11.3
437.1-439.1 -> 7.51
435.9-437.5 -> 9.17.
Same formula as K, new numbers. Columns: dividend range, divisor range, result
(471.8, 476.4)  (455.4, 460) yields 1.13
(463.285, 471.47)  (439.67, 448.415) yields 1.32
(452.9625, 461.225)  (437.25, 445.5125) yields 1.33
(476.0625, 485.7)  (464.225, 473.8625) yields 1.12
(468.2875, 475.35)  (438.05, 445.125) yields 1.48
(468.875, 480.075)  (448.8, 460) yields 1.15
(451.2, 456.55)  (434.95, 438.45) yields 1.35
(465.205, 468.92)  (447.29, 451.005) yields 1.12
